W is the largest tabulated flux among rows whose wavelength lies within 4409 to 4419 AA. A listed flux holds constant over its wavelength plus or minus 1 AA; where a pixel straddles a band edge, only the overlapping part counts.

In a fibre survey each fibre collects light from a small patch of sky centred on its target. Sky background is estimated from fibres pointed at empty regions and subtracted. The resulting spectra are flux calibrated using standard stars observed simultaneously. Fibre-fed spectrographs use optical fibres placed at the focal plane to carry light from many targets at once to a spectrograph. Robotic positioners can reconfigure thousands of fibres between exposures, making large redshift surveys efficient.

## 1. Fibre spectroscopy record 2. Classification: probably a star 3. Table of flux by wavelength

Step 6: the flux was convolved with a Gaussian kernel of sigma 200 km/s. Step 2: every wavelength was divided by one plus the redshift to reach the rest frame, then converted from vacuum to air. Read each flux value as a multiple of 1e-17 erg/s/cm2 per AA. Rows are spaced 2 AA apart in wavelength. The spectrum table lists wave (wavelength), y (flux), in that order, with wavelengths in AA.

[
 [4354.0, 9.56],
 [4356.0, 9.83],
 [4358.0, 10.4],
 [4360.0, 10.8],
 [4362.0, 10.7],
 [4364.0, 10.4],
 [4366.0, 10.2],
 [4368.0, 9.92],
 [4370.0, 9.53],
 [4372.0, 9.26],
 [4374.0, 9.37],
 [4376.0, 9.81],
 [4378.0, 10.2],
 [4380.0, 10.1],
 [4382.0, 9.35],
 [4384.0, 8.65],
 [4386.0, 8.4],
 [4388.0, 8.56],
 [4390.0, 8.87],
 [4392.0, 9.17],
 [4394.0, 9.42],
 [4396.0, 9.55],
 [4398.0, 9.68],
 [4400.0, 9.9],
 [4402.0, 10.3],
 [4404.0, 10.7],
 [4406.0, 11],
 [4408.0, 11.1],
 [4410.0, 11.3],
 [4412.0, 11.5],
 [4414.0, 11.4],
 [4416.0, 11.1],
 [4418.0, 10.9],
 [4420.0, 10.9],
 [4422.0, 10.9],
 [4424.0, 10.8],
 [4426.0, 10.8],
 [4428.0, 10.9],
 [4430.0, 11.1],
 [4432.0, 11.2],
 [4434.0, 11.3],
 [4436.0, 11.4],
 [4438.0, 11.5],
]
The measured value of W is 11.5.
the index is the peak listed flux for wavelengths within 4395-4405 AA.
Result 10.7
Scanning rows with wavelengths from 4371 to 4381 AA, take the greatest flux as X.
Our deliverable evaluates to 10.2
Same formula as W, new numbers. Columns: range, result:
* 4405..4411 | 11.3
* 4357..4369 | 10.8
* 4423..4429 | 10.9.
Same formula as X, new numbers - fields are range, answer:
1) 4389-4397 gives 9.55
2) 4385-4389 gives 8.56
